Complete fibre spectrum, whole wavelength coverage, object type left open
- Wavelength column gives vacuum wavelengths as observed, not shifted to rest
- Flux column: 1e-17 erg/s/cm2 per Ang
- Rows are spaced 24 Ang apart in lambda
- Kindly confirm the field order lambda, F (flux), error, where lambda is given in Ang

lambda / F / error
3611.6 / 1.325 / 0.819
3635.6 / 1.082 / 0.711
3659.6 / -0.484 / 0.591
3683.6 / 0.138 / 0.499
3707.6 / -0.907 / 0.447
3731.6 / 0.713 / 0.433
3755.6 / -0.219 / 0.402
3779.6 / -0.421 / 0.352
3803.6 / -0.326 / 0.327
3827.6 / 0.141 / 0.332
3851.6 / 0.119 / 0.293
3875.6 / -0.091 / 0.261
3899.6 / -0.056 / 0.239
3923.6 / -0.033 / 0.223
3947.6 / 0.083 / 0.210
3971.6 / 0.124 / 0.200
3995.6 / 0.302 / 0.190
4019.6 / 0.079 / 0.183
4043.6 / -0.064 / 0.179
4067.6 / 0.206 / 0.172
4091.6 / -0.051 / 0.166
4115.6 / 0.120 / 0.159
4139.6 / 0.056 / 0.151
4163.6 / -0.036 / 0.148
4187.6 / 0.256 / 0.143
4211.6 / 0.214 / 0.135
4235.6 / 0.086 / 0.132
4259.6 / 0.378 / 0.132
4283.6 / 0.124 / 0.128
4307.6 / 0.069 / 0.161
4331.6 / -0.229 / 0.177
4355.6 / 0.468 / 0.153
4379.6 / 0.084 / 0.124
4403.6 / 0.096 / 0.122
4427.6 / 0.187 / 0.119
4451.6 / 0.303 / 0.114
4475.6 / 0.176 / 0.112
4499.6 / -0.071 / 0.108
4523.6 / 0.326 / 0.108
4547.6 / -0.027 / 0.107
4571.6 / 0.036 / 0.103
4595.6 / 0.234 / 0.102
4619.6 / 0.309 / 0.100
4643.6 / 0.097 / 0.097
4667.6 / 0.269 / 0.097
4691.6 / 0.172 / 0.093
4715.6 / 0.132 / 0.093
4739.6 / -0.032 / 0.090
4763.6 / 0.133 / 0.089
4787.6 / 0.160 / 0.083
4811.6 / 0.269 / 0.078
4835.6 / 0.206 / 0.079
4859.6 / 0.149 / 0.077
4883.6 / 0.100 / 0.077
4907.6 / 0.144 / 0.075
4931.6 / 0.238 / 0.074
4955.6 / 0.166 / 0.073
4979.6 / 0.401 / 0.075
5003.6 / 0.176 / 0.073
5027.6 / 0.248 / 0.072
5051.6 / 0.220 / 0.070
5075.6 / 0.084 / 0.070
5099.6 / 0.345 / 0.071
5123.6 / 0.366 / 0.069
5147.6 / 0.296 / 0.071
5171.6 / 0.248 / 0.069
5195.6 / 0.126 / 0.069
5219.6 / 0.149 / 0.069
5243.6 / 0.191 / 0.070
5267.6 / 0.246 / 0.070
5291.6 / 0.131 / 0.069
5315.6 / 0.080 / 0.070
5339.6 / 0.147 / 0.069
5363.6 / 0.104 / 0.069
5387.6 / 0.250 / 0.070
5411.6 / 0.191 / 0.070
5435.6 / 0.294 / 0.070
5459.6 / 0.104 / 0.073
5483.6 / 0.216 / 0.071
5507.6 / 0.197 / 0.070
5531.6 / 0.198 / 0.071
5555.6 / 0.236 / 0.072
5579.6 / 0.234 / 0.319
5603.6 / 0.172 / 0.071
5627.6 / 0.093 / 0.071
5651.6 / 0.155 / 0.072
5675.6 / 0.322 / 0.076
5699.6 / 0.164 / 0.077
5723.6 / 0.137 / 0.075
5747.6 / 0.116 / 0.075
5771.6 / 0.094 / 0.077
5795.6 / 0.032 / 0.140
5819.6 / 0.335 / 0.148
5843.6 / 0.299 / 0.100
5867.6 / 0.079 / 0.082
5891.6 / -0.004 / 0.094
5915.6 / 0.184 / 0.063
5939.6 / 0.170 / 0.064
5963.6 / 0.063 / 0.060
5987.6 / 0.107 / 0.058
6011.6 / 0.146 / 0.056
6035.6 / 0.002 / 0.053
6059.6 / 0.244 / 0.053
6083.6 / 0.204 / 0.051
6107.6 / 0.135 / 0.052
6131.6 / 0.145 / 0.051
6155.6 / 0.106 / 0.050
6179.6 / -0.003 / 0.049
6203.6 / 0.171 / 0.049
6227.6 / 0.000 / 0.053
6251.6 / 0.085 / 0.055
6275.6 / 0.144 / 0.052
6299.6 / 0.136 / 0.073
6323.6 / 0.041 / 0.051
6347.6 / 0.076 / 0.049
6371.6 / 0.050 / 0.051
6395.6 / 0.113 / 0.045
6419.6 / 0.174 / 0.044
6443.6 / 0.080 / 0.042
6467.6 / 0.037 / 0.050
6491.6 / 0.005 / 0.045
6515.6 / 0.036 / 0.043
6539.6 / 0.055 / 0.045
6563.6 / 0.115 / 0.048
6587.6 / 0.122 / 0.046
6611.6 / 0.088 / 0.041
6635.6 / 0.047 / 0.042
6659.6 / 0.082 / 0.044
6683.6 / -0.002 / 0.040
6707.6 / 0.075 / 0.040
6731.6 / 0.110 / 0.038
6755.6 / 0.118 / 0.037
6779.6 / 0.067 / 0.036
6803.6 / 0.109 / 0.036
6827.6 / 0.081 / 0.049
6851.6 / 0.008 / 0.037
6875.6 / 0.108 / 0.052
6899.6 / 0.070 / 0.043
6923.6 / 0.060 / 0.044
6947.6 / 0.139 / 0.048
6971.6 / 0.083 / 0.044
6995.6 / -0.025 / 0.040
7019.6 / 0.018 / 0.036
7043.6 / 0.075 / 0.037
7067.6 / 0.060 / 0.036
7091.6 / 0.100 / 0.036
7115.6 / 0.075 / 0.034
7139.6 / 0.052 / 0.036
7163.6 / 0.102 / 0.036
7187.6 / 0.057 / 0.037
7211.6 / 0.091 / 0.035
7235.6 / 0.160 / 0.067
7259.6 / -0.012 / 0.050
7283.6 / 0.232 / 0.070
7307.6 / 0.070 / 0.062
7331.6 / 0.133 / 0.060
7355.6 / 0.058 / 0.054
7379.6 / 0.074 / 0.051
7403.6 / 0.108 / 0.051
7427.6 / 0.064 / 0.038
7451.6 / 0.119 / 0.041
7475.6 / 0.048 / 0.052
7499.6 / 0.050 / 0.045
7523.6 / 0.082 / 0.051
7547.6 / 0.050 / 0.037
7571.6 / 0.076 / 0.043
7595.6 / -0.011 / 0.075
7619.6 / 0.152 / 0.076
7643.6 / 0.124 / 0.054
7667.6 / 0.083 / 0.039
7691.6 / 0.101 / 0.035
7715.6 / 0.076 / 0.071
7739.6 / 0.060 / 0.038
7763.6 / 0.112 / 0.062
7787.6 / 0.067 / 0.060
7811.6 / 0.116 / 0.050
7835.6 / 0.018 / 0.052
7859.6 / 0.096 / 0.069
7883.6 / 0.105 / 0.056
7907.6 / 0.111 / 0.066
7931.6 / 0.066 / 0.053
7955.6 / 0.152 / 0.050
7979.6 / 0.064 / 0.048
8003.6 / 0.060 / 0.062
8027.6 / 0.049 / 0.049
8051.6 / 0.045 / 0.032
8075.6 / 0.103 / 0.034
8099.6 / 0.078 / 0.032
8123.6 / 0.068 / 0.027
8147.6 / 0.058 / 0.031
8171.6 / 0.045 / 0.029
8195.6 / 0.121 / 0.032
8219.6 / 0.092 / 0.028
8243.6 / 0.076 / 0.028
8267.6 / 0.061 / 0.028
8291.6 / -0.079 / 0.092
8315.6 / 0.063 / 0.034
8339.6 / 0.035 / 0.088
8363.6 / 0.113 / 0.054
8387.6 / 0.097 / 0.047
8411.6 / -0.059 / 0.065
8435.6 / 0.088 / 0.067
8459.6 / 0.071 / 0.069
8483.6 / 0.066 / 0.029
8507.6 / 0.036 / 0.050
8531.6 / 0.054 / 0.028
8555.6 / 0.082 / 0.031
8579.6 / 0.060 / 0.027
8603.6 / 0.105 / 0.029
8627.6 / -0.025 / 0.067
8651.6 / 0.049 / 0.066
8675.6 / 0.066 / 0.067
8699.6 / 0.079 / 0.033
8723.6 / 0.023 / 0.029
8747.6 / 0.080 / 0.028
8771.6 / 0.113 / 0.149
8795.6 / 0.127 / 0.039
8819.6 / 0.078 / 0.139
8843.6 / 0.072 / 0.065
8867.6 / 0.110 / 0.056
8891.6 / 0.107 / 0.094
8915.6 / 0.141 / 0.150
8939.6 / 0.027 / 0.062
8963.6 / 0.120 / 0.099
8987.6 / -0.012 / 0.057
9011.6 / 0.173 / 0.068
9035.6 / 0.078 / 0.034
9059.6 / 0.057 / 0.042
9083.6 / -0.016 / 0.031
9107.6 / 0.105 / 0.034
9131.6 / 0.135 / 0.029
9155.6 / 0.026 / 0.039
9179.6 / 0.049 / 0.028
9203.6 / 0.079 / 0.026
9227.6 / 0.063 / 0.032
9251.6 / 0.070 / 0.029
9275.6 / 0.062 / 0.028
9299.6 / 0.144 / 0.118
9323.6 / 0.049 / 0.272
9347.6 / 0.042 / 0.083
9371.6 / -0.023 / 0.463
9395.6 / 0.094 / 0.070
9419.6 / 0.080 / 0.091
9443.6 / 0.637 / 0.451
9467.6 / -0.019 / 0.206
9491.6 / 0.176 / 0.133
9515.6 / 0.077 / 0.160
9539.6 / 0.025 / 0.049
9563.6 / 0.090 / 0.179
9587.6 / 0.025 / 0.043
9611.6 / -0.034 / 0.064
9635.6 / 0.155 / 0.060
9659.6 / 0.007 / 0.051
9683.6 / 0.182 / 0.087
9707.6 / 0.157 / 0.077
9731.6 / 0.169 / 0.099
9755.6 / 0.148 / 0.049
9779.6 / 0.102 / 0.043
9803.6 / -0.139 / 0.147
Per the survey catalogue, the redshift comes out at 0.212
